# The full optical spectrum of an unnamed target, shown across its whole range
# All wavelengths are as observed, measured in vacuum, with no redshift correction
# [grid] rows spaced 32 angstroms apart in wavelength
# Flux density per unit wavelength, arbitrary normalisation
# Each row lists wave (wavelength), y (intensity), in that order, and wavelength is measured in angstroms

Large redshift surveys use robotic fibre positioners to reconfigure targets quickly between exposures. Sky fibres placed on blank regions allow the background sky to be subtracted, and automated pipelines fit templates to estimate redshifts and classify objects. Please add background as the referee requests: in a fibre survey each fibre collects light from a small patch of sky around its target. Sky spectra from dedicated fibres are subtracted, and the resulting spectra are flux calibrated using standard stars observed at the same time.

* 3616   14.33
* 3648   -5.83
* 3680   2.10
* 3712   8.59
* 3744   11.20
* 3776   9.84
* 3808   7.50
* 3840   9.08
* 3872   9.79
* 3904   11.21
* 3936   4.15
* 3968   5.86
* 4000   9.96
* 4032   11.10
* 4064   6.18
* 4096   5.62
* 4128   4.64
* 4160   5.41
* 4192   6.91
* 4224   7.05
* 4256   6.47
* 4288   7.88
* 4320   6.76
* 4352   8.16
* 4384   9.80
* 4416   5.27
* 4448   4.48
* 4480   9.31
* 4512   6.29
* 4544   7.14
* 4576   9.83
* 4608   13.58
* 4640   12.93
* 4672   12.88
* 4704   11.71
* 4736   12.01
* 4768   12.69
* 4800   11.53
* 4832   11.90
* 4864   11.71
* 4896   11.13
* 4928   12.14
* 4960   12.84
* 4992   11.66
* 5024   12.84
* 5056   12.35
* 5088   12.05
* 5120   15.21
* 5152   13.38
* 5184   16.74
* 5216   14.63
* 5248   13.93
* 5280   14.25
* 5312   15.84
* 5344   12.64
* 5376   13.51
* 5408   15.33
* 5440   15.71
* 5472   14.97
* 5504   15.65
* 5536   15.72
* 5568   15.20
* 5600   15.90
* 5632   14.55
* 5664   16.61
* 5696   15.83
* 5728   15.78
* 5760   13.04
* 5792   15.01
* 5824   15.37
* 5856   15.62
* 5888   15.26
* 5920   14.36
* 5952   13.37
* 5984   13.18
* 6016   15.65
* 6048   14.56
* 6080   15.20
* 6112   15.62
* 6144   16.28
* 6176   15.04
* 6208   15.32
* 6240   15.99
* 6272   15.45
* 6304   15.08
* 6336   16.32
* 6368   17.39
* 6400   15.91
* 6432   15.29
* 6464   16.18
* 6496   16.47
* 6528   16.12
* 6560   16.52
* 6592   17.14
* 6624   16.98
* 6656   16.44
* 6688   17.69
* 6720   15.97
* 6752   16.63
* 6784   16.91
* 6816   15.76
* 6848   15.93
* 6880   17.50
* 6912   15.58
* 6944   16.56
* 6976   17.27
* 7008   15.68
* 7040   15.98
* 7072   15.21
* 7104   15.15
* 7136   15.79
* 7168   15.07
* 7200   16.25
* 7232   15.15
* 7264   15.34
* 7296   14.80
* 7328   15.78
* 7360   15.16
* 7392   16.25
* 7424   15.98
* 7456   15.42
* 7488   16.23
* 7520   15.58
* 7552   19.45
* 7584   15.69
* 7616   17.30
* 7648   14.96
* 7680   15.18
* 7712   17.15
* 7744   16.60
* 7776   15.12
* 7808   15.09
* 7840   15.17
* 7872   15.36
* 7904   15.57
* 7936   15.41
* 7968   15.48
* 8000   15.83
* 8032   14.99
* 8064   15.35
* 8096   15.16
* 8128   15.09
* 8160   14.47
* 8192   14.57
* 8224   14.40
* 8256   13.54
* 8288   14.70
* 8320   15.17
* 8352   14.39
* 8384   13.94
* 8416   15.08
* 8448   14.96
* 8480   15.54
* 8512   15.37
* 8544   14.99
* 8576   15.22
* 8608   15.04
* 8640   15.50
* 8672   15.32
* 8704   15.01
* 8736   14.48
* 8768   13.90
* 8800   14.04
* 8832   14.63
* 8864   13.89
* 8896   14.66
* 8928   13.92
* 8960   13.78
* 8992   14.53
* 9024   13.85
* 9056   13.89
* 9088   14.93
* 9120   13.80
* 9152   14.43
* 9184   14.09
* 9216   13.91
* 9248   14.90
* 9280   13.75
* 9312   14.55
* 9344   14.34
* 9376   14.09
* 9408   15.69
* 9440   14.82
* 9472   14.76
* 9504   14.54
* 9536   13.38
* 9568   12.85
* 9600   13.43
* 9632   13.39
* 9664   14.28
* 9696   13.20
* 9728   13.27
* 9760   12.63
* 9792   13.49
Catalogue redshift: 0.15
